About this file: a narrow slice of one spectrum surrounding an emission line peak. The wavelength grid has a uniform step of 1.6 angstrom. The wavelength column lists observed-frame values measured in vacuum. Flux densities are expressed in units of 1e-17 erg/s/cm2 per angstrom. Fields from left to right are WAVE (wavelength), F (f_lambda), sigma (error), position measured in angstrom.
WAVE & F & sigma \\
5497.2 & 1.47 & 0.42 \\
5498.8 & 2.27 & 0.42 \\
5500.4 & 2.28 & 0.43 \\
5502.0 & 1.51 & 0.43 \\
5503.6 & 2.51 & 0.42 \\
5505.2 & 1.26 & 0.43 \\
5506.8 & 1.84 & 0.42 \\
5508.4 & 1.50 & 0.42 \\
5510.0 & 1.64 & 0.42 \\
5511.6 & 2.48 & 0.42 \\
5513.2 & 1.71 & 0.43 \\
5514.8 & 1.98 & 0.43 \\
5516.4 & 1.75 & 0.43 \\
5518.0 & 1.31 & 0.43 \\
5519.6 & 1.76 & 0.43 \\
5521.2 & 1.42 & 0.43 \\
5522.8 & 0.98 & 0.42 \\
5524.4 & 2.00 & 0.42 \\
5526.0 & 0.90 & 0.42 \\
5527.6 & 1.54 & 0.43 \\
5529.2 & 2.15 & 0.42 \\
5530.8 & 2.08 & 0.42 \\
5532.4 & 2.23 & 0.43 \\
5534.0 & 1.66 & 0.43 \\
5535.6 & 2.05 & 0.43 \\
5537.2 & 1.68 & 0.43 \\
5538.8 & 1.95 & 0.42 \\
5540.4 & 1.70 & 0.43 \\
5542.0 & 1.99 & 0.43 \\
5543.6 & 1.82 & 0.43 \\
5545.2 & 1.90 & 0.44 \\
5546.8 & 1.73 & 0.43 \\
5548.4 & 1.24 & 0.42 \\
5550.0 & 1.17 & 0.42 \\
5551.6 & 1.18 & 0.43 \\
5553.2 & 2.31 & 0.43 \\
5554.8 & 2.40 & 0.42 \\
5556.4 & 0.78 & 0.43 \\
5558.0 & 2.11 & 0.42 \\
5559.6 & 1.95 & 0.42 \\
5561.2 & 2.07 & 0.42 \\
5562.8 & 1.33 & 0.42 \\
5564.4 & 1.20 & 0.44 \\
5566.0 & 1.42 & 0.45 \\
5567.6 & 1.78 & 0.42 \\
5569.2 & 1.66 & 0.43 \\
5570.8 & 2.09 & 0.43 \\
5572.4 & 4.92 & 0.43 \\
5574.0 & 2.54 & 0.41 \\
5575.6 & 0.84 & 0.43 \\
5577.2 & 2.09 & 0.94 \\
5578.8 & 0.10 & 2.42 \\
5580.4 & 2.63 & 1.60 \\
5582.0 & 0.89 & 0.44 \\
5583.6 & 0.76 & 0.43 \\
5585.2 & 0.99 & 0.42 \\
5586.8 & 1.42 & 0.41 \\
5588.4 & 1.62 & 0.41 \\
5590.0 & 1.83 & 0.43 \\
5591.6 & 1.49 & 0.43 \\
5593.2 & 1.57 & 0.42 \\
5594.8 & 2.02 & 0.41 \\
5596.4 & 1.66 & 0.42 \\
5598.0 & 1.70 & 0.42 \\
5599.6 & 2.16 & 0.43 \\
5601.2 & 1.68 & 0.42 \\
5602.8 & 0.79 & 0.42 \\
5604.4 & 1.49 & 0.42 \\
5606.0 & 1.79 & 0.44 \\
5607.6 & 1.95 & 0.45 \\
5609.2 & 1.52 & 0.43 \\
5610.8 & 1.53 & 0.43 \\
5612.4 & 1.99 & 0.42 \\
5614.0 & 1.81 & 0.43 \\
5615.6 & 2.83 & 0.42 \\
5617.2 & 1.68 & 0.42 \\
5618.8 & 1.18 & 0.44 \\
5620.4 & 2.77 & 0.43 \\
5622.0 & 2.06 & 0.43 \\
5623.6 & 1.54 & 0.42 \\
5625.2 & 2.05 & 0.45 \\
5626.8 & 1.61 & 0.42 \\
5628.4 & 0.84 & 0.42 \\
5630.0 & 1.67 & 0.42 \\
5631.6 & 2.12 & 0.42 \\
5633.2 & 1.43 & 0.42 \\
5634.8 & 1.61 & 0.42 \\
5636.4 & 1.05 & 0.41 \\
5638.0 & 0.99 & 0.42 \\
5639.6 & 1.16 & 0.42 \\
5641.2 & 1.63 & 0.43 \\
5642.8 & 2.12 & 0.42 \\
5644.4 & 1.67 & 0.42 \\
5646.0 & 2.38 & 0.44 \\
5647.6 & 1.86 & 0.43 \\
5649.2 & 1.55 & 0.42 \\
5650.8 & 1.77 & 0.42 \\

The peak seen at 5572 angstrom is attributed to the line Hgamma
